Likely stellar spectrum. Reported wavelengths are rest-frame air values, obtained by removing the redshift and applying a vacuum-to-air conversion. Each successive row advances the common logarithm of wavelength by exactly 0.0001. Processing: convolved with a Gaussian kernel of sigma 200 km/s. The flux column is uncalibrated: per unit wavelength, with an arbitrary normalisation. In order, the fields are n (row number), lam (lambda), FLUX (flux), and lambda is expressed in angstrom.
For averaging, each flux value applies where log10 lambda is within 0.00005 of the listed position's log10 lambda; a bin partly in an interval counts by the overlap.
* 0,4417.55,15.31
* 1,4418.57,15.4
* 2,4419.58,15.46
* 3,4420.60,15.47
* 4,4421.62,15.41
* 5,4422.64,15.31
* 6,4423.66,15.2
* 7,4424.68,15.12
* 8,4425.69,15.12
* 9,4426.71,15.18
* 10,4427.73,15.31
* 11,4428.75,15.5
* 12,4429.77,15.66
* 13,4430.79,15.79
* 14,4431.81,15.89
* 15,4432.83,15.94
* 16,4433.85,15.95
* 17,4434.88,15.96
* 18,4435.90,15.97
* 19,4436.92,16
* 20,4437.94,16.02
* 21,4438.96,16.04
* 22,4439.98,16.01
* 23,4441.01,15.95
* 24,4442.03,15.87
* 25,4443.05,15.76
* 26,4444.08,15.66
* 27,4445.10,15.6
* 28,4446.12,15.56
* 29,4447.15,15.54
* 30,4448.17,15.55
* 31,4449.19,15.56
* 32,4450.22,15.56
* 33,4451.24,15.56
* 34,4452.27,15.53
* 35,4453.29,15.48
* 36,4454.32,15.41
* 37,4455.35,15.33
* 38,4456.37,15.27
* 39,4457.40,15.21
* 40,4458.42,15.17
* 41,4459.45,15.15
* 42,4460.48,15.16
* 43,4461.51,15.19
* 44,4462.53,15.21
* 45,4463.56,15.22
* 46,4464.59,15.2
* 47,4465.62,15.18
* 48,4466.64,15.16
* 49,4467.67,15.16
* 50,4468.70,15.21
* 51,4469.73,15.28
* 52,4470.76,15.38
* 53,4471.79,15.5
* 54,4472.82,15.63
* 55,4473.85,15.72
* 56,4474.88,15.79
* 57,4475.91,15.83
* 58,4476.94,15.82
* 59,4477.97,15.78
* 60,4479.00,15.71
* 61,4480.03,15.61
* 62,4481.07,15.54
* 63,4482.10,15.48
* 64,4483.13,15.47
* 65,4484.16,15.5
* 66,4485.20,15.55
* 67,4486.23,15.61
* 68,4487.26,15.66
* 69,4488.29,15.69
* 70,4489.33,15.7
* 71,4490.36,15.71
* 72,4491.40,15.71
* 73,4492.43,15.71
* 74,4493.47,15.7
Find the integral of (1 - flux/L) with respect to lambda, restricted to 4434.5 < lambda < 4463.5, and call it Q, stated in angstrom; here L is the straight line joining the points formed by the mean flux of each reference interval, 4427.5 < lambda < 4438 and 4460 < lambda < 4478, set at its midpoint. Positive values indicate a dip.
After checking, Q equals 0.1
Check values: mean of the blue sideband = 15.8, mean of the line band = 15.6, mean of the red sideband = 15.4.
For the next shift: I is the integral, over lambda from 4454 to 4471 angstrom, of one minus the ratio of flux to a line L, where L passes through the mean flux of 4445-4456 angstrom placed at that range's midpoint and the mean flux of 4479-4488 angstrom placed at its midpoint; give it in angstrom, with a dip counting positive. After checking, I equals 0.3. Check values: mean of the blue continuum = 15.5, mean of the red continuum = 15.6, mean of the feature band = 15.2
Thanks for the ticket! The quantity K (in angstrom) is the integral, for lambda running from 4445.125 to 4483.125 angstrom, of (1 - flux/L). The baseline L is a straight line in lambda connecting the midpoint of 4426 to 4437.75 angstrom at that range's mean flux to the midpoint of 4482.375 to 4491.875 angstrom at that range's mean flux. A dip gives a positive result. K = 0.5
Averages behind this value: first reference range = 15.7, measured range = 15.4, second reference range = 15.6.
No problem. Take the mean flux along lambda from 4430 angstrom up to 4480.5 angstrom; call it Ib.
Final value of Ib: 15.6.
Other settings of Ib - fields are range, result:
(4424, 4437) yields 15.6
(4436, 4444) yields 15.9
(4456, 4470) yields 15.2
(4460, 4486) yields 15.5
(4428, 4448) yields 15.8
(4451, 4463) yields 15.3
